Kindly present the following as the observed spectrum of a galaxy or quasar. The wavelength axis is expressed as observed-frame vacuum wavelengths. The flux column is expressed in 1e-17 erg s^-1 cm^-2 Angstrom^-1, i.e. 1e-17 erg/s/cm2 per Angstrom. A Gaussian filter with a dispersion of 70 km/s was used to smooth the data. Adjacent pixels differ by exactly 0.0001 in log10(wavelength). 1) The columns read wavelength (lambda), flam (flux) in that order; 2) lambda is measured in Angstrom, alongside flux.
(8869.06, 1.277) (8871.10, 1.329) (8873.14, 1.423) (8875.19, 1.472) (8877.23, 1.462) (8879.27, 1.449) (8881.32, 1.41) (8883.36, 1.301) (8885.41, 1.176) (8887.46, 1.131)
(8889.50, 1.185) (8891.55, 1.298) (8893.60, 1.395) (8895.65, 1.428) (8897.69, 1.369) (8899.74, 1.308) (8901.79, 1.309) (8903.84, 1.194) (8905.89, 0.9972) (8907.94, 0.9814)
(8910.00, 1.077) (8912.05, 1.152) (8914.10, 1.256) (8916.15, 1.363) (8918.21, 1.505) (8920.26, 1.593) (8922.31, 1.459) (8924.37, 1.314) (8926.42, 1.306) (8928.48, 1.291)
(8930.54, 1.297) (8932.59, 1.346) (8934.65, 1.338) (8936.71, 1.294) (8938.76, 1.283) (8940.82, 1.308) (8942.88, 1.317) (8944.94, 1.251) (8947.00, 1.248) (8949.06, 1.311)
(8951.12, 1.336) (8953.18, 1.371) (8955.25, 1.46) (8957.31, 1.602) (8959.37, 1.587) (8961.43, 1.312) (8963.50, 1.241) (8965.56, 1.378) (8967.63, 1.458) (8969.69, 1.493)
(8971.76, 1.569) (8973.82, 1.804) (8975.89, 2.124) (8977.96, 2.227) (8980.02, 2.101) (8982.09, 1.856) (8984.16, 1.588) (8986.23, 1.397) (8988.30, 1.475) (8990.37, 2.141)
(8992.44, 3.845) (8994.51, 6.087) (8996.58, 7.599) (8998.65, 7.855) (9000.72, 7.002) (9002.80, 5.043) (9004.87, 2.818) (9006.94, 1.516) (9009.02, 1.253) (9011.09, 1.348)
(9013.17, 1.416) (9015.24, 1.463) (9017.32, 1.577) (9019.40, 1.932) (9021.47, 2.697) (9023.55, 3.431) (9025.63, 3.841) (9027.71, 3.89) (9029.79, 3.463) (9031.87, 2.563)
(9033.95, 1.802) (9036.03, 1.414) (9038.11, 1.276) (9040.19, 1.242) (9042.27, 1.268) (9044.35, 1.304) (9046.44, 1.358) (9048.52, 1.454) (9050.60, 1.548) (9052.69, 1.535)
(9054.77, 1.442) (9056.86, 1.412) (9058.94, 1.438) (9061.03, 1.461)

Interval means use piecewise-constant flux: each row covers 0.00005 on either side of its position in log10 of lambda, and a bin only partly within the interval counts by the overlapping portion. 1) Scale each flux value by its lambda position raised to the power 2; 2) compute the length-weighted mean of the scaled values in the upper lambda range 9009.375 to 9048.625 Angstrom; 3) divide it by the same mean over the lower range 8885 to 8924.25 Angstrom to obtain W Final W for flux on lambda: 1.64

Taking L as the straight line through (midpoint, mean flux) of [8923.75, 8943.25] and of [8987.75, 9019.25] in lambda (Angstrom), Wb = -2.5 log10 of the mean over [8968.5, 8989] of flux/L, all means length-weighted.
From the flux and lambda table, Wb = 0.460 mag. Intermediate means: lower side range 1.31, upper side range 3.48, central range 1.77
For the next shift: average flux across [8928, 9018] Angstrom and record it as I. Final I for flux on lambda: 2.18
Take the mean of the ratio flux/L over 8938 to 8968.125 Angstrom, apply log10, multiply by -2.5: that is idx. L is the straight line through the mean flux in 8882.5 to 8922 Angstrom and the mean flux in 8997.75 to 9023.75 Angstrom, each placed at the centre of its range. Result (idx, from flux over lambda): 0.45 mag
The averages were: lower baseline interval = 1.27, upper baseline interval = 2.99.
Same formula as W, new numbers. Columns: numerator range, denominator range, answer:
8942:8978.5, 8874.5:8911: 1.19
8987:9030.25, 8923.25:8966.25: 2.57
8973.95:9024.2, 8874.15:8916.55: 2.39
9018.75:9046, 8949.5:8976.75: 1.55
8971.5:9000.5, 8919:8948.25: 2.49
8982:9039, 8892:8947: 2.37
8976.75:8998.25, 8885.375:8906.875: 2.57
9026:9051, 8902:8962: 1.51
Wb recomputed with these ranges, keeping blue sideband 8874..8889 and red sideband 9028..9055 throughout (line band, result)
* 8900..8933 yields 0.12 mag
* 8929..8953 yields 0.14 mag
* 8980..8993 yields -0.24 mag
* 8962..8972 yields 0.10 mag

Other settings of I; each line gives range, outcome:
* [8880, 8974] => 1.33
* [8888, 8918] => 1.24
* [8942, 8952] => 1.29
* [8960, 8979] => 1.62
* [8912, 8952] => 1.33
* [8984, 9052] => 2.73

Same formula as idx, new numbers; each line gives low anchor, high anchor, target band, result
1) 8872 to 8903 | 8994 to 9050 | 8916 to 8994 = 0.31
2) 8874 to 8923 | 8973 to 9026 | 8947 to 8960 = 0.48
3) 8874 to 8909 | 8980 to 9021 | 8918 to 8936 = 0.33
